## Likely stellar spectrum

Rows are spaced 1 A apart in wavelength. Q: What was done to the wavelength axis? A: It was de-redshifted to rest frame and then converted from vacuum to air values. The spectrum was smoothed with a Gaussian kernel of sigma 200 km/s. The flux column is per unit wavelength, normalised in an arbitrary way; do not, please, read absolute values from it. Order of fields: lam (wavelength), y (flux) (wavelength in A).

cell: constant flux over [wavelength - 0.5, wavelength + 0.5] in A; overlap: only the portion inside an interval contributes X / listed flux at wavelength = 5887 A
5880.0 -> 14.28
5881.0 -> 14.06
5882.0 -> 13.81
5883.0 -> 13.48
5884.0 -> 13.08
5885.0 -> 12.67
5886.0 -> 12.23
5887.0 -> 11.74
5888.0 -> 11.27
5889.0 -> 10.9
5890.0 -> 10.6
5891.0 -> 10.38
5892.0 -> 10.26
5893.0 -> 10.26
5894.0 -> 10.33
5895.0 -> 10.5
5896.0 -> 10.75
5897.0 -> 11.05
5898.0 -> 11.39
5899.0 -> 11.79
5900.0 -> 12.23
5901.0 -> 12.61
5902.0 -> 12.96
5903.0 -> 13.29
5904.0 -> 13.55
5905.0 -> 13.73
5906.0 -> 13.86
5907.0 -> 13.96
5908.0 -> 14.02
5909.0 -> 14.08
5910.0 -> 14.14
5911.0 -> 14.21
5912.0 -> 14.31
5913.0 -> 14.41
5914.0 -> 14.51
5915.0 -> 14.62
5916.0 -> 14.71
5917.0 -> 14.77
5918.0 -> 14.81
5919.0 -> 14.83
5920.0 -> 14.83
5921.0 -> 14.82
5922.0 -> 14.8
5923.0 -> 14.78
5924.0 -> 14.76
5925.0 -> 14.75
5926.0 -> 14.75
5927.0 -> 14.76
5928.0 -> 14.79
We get 11.74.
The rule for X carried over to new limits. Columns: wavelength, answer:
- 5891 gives 10.38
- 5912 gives 14.31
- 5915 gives 14.62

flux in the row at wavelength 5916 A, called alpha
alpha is 14.71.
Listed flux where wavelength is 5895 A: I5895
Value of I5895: 10.5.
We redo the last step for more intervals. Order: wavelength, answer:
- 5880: 14.28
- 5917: 14.77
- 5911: 14.21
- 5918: 14.81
